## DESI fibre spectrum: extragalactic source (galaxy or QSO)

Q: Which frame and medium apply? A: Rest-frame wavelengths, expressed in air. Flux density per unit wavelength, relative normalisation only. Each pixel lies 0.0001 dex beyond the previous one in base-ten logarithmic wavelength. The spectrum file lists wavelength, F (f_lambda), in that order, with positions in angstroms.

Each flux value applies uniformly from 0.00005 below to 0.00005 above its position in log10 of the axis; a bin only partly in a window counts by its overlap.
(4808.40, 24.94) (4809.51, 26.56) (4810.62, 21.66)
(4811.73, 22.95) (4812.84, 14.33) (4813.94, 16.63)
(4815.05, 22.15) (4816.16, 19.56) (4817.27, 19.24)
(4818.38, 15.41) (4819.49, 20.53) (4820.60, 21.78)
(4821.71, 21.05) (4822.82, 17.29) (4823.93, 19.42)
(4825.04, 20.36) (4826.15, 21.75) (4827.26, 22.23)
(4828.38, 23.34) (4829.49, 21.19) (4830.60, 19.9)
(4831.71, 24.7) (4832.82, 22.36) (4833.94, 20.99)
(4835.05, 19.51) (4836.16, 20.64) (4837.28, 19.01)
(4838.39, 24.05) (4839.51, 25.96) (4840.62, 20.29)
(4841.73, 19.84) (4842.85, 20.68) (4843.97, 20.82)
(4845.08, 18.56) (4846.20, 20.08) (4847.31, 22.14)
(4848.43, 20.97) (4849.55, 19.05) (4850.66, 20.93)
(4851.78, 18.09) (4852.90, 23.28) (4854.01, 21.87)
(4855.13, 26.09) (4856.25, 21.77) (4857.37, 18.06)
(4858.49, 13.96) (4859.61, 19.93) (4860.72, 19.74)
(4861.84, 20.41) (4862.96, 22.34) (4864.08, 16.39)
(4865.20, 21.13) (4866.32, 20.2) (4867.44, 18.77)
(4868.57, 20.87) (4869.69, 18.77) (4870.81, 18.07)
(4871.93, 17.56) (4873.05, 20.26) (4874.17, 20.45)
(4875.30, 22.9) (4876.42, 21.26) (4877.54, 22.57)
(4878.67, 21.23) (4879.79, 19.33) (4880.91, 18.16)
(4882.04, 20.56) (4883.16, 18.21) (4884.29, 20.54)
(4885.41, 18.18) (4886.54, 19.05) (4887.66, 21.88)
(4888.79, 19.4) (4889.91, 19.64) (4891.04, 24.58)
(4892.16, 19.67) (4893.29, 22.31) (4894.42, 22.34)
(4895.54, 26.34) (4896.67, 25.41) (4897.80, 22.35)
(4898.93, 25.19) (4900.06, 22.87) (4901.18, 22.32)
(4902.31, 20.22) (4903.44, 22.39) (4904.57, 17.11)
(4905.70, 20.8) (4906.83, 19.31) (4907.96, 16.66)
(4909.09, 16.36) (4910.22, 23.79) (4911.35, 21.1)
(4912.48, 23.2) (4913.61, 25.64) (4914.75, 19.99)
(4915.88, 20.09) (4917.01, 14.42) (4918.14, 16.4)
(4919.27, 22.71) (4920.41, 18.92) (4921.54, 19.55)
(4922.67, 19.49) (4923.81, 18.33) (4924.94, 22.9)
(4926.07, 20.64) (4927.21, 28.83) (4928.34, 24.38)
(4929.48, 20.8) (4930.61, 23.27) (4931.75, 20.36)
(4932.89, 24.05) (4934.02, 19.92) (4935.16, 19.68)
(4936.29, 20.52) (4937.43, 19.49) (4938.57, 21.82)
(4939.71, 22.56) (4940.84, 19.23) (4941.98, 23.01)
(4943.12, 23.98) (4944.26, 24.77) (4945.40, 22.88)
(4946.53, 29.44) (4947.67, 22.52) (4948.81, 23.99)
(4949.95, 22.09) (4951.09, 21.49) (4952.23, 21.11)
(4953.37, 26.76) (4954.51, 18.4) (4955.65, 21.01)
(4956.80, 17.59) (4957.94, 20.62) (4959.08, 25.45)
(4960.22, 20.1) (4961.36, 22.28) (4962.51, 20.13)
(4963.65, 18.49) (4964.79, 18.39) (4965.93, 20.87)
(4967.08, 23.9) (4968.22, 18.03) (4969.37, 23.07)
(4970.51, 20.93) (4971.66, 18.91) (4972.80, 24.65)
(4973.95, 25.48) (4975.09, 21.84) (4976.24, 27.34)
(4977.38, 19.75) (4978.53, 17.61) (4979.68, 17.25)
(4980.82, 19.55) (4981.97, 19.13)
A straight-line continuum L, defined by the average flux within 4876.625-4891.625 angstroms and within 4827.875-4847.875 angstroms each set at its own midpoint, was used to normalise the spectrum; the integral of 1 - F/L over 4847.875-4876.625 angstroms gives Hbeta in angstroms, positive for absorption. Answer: 0.9 angstroms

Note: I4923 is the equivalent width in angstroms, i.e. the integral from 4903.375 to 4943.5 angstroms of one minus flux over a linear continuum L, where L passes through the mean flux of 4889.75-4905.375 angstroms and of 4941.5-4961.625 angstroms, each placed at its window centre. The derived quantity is 3.0 angstroms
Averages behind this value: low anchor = 22.4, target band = 20.8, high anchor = 22.6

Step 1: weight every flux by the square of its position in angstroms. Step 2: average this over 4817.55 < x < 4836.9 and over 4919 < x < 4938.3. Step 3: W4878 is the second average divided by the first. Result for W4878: 1.08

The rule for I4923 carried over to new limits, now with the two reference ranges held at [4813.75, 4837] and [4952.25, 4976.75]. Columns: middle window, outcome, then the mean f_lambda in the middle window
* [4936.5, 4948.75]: -0.9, 22.9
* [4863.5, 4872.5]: 0.8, 19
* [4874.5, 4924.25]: 0.8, 20.7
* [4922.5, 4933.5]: -0.6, 22.4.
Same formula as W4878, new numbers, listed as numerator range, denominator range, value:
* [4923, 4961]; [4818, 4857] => 1.10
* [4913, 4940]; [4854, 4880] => 1.07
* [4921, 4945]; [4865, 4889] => 1.12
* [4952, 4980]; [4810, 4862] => 1.09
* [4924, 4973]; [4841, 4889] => 1.13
